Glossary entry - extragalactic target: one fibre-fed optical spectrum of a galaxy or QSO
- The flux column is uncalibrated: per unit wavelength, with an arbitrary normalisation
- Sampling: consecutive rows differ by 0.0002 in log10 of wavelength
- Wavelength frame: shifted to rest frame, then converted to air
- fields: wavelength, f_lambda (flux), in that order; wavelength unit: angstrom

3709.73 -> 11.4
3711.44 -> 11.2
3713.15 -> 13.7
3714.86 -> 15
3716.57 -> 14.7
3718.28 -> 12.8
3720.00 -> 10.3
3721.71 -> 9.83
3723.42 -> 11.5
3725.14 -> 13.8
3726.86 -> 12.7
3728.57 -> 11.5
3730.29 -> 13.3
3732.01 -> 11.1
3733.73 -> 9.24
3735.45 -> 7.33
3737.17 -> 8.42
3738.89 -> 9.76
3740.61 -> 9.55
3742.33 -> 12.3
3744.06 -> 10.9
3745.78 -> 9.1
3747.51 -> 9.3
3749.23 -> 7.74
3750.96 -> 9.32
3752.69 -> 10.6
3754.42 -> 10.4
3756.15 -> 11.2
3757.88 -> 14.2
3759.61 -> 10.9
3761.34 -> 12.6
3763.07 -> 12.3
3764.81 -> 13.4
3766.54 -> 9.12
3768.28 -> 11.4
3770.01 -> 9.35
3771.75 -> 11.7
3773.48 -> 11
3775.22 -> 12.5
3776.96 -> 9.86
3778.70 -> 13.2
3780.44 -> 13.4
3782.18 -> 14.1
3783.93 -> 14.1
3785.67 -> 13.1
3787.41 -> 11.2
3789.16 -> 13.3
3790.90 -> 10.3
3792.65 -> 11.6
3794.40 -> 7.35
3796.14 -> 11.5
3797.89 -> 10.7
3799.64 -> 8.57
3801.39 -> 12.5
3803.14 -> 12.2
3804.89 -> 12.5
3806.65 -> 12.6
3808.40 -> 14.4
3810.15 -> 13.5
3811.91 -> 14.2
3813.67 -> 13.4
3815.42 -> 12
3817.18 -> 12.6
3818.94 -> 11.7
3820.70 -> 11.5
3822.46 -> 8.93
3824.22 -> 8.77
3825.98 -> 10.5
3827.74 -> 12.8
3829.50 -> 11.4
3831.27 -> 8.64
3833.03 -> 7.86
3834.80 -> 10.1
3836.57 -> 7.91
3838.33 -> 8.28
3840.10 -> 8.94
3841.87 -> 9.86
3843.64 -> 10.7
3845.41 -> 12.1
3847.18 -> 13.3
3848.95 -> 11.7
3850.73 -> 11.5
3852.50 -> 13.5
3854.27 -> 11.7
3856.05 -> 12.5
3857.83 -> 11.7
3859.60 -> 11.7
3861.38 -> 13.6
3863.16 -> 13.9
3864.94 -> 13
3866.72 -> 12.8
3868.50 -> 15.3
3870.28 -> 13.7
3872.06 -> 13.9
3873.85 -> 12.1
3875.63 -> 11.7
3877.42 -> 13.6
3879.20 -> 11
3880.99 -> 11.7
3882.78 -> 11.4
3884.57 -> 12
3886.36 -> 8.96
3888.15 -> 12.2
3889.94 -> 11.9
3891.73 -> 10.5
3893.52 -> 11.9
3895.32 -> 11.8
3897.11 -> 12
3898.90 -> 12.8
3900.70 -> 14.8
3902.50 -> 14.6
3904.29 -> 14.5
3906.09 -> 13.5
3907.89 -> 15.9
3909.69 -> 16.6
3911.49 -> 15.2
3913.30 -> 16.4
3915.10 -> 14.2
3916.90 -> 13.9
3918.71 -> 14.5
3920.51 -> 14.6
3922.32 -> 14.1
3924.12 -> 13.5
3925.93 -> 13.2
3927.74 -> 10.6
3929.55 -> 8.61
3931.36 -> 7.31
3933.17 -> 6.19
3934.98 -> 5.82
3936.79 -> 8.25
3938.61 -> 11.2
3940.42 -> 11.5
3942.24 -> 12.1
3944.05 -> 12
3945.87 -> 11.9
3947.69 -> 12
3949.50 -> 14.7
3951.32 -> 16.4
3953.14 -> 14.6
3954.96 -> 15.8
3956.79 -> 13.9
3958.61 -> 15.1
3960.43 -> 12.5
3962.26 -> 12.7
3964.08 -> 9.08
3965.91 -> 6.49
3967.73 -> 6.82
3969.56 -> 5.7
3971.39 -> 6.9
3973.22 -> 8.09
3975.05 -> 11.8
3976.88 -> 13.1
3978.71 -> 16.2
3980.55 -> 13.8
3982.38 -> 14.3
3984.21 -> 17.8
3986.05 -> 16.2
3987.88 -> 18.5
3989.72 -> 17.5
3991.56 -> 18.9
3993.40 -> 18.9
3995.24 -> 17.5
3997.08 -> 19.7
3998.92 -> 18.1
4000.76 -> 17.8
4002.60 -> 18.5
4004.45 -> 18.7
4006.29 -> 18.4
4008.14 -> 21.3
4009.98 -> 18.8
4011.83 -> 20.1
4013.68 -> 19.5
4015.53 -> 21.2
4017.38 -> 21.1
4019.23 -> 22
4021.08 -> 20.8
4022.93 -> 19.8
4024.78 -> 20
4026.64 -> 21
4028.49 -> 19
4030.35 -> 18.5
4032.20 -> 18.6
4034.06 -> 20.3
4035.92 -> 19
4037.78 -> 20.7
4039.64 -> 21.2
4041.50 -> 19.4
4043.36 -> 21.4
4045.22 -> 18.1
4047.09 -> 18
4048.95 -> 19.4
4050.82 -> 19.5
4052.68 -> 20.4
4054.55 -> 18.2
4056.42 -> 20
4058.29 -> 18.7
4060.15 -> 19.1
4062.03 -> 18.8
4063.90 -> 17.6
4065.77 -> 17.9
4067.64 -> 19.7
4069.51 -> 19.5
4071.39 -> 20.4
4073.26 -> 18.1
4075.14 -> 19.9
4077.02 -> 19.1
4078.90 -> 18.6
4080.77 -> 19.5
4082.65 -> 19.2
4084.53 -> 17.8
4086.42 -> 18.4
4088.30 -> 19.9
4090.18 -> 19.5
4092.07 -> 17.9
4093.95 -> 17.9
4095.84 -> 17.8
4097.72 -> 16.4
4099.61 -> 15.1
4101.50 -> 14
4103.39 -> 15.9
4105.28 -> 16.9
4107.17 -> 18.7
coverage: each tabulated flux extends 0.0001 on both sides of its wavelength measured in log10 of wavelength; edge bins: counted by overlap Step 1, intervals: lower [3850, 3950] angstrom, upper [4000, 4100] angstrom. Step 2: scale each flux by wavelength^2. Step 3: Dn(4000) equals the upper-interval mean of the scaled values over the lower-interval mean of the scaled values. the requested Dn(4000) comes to 1.67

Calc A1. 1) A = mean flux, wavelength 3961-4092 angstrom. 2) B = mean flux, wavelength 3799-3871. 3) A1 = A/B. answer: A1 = 1.52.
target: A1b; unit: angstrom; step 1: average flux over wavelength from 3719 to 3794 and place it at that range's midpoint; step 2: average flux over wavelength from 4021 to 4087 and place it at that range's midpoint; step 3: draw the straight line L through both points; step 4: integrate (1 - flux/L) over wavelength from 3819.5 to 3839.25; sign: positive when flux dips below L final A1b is 5.15 angstrom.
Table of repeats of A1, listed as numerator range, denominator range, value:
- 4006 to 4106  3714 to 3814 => 1.66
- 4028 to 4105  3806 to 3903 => 1.58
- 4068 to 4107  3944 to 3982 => 1.52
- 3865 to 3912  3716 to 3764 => 1.18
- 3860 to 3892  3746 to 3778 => 1.14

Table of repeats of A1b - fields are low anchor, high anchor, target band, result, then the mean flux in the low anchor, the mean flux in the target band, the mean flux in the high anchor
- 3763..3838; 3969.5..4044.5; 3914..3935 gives 5.01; 11.4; 11.7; 18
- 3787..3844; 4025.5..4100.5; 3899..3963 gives 7.56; 11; 12.9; 19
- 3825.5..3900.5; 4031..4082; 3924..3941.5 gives 5.99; 11.7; 9.46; 19.3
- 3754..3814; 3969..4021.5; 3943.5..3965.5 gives 3.78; 11.9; 13.3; 17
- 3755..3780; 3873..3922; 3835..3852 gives 2.70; 11.6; 10.5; 13.1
